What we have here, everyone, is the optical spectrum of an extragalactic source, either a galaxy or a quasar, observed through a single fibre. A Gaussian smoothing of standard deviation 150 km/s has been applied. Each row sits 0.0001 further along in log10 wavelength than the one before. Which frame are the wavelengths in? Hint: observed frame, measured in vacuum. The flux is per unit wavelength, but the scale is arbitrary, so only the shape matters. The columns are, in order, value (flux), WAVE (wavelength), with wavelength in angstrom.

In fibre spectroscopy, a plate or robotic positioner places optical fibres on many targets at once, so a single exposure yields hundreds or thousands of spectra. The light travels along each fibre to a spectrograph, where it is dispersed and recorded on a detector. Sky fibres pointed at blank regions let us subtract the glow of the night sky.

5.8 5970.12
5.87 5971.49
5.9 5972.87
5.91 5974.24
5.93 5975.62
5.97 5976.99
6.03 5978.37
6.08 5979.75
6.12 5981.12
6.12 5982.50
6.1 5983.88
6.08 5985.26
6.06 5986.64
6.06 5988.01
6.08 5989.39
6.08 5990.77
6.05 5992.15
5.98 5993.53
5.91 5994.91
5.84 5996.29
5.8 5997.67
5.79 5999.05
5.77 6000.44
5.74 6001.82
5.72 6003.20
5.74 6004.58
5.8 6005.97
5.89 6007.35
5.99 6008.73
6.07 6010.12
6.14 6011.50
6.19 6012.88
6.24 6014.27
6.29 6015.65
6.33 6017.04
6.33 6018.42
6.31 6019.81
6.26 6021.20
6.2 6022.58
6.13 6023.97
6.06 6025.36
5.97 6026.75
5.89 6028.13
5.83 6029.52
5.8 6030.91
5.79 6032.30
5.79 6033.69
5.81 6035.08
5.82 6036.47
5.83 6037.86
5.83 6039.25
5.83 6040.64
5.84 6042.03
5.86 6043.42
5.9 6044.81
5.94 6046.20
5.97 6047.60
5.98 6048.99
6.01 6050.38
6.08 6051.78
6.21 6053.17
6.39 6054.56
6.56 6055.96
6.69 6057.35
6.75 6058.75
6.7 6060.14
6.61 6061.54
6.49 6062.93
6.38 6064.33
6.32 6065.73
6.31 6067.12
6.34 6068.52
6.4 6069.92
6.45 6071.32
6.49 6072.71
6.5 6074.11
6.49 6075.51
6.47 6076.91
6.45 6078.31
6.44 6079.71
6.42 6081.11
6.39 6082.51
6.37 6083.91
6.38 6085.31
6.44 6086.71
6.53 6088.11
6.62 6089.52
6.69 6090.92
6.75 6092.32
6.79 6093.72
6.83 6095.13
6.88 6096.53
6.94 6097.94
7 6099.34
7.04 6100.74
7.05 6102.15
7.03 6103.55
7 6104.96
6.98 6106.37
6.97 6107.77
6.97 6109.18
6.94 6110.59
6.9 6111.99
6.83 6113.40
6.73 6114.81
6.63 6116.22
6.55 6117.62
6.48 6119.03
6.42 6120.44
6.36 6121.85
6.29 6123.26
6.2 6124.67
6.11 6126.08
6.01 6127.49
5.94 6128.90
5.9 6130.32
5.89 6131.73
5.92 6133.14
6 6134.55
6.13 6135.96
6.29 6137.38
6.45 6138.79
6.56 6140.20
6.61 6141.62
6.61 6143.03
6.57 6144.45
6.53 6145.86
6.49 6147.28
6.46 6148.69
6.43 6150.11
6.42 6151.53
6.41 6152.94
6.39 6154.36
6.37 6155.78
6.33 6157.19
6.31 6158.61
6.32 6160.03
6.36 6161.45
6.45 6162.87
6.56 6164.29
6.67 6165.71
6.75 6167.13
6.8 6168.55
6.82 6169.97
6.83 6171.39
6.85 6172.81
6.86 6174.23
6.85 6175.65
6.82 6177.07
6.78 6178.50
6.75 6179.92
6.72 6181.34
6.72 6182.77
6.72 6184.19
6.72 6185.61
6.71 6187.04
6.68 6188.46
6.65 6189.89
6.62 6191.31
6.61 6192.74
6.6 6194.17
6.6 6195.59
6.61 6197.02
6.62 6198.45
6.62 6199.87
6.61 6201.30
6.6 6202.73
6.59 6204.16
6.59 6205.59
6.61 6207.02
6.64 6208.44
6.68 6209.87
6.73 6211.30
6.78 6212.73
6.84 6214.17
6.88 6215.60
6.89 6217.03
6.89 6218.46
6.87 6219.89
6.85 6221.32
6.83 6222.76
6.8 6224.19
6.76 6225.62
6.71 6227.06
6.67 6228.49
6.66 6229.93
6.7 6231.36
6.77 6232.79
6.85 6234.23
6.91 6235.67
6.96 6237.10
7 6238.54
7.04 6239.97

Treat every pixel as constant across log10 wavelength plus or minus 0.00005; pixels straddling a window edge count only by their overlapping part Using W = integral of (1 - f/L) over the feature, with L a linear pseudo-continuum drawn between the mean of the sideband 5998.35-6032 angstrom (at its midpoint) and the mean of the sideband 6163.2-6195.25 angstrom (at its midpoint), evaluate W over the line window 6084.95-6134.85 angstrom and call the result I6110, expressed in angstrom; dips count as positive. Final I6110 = -1.28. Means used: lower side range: 6.02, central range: 6.59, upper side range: 6.73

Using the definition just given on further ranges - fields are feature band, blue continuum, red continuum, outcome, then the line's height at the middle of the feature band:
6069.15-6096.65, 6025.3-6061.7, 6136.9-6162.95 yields -1.5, 6.2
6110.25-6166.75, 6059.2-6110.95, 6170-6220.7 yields 2.4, 6.68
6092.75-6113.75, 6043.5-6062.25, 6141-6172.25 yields -1.8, 6.4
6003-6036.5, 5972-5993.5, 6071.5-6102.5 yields 1.2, 6.25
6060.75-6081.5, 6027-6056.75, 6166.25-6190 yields -1.0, 6.13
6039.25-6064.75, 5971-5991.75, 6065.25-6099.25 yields 0.7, 6.39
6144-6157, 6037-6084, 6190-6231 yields 0.2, 6.54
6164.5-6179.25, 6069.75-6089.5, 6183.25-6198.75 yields -0.4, 6.62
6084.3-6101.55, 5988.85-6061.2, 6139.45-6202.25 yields -1.2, 6.3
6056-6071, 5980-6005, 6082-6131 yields -0.3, 6.37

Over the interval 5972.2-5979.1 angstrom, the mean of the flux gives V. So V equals 5.95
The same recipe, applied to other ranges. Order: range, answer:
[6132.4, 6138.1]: 6.09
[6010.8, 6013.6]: 6.17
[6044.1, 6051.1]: 5.96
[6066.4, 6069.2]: 6.33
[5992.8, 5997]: 5.91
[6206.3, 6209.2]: 6.64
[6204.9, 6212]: 6.66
